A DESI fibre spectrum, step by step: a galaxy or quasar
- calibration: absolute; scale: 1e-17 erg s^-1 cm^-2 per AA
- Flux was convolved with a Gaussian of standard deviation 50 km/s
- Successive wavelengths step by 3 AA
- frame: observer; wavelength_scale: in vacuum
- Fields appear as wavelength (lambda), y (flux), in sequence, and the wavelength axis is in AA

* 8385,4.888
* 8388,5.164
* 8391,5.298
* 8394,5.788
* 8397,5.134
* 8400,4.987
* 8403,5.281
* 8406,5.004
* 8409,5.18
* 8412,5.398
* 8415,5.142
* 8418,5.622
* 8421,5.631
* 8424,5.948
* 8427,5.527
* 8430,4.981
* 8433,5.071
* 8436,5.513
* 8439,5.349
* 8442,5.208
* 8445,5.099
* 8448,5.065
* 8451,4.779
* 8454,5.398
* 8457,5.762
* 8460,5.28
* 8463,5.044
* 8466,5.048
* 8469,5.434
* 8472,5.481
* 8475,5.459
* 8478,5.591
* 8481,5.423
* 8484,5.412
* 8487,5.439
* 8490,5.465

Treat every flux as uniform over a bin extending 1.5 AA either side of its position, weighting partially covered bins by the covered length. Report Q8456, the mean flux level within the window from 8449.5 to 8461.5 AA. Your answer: 5.3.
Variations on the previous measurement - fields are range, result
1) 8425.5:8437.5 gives 5.27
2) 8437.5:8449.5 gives 5.18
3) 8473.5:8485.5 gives 5.47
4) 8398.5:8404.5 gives 5.13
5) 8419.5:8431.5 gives 5.52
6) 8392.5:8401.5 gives 5.3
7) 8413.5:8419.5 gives 5.38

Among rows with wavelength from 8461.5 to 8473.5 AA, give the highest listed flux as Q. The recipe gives 5.481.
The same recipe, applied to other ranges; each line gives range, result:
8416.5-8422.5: 5.631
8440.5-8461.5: 5.762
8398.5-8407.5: 5.281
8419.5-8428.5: 5.948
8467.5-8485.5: 5.591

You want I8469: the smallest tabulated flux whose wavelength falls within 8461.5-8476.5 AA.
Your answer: 5.044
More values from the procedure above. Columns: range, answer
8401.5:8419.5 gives 5.004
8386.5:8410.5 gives 4.987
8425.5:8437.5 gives 4.981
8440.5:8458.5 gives 4.779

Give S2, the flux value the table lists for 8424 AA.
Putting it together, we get 5.948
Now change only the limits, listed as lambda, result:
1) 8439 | 5.349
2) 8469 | 5.434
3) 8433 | 5.071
